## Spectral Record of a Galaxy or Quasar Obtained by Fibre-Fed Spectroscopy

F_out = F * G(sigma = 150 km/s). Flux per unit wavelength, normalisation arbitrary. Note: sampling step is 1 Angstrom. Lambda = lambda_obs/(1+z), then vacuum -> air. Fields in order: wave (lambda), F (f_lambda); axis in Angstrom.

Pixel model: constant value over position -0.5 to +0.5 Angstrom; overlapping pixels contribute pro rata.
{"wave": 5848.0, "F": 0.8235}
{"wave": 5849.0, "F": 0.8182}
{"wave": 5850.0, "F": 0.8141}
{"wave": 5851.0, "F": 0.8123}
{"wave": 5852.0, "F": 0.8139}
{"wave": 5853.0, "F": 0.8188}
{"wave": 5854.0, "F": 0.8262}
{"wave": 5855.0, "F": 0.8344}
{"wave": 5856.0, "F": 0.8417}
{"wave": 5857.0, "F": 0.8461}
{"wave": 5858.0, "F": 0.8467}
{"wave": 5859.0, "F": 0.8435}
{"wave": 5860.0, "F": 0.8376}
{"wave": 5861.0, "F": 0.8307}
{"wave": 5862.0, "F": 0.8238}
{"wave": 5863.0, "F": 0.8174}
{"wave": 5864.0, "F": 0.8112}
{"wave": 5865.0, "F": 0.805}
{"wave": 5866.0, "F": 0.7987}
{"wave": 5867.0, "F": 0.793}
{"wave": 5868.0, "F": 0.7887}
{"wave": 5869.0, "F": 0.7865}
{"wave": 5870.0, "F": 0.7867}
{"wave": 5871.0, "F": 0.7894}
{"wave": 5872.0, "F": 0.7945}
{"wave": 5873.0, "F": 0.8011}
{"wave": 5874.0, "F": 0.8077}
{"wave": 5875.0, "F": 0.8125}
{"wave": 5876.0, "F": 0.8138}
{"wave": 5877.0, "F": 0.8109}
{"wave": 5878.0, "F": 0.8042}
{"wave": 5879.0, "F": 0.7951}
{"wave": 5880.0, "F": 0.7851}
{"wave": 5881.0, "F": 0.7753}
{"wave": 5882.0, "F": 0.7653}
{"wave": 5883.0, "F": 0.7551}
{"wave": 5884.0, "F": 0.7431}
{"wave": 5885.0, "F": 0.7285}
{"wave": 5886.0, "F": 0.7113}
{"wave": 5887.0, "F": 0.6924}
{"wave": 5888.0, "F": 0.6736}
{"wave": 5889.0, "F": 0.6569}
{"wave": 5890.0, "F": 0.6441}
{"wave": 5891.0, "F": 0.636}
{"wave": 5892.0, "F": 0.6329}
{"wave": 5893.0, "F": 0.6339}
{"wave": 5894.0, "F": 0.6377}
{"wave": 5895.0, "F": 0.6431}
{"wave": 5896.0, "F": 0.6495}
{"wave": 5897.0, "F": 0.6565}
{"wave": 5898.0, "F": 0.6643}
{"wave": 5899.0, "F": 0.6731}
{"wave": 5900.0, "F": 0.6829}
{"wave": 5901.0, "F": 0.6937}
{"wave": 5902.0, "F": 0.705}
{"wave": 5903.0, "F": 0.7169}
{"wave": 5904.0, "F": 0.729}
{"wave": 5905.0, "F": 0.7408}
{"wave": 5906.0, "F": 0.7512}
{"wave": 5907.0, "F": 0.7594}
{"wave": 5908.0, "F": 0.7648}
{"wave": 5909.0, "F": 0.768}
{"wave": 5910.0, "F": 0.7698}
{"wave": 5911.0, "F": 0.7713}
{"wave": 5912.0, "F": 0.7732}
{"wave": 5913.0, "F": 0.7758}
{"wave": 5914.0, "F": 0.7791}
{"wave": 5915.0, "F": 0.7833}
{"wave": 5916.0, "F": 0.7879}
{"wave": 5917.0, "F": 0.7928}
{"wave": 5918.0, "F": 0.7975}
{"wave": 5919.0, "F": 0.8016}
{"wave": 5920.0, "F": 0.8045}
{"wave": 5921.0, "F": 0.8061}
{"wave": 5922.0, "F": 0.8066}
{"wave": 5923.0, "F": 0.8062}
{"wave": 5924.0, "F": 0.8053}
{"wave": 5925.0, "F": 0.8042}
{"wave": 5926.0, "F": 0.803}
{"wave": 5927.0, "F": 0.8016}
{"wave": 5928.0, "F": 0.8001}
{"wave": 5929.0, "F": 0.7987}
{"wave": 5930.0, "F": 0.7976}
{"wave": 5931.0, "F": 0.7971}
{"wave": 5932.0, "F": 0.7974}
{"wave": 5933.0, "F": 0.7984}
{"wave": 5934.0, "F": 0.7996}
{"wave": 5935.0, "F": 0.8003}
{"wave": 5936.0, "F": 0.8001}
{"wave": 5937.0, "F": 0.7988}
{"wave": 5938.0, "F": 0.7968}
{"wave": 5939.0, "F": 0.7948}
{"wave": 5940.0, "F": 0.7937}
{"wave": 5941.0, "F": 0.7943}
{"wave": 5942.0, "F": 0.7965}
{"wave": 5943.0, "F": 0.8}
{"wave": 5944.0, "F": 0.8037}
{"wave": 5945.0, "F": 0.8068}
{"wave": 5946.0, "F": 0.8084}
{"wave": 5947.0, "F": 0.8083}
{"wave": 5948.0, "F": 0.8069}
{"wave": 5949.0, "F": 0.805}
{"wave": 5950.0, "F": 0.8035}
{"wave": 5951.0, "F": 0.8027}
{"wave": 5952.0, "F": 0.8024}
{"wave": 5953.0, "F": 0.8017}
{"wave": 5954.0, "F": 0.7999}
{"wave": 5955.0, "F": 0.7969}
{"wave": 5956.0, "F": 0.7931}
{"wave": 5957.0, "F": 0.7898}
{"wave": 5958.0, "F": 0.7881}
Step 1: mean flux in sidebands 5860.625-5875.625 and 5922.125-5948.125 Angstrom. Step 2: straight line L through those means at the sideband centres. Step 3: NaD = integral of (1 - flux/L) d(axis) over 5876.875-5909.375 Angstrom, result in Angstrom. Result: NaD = 3.7 Angstrom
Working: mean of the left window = 0.803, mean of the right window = 0.801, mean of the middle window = 0.71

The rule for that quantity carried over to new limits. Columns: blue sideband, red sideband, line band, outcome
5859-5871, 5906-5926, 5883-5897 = 2.2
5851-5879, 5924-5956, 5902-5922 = 0.8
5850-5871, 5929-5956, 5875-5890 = 1.2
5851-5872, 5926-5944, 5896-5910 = 1.6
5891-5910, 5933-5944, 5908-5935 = -1.5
